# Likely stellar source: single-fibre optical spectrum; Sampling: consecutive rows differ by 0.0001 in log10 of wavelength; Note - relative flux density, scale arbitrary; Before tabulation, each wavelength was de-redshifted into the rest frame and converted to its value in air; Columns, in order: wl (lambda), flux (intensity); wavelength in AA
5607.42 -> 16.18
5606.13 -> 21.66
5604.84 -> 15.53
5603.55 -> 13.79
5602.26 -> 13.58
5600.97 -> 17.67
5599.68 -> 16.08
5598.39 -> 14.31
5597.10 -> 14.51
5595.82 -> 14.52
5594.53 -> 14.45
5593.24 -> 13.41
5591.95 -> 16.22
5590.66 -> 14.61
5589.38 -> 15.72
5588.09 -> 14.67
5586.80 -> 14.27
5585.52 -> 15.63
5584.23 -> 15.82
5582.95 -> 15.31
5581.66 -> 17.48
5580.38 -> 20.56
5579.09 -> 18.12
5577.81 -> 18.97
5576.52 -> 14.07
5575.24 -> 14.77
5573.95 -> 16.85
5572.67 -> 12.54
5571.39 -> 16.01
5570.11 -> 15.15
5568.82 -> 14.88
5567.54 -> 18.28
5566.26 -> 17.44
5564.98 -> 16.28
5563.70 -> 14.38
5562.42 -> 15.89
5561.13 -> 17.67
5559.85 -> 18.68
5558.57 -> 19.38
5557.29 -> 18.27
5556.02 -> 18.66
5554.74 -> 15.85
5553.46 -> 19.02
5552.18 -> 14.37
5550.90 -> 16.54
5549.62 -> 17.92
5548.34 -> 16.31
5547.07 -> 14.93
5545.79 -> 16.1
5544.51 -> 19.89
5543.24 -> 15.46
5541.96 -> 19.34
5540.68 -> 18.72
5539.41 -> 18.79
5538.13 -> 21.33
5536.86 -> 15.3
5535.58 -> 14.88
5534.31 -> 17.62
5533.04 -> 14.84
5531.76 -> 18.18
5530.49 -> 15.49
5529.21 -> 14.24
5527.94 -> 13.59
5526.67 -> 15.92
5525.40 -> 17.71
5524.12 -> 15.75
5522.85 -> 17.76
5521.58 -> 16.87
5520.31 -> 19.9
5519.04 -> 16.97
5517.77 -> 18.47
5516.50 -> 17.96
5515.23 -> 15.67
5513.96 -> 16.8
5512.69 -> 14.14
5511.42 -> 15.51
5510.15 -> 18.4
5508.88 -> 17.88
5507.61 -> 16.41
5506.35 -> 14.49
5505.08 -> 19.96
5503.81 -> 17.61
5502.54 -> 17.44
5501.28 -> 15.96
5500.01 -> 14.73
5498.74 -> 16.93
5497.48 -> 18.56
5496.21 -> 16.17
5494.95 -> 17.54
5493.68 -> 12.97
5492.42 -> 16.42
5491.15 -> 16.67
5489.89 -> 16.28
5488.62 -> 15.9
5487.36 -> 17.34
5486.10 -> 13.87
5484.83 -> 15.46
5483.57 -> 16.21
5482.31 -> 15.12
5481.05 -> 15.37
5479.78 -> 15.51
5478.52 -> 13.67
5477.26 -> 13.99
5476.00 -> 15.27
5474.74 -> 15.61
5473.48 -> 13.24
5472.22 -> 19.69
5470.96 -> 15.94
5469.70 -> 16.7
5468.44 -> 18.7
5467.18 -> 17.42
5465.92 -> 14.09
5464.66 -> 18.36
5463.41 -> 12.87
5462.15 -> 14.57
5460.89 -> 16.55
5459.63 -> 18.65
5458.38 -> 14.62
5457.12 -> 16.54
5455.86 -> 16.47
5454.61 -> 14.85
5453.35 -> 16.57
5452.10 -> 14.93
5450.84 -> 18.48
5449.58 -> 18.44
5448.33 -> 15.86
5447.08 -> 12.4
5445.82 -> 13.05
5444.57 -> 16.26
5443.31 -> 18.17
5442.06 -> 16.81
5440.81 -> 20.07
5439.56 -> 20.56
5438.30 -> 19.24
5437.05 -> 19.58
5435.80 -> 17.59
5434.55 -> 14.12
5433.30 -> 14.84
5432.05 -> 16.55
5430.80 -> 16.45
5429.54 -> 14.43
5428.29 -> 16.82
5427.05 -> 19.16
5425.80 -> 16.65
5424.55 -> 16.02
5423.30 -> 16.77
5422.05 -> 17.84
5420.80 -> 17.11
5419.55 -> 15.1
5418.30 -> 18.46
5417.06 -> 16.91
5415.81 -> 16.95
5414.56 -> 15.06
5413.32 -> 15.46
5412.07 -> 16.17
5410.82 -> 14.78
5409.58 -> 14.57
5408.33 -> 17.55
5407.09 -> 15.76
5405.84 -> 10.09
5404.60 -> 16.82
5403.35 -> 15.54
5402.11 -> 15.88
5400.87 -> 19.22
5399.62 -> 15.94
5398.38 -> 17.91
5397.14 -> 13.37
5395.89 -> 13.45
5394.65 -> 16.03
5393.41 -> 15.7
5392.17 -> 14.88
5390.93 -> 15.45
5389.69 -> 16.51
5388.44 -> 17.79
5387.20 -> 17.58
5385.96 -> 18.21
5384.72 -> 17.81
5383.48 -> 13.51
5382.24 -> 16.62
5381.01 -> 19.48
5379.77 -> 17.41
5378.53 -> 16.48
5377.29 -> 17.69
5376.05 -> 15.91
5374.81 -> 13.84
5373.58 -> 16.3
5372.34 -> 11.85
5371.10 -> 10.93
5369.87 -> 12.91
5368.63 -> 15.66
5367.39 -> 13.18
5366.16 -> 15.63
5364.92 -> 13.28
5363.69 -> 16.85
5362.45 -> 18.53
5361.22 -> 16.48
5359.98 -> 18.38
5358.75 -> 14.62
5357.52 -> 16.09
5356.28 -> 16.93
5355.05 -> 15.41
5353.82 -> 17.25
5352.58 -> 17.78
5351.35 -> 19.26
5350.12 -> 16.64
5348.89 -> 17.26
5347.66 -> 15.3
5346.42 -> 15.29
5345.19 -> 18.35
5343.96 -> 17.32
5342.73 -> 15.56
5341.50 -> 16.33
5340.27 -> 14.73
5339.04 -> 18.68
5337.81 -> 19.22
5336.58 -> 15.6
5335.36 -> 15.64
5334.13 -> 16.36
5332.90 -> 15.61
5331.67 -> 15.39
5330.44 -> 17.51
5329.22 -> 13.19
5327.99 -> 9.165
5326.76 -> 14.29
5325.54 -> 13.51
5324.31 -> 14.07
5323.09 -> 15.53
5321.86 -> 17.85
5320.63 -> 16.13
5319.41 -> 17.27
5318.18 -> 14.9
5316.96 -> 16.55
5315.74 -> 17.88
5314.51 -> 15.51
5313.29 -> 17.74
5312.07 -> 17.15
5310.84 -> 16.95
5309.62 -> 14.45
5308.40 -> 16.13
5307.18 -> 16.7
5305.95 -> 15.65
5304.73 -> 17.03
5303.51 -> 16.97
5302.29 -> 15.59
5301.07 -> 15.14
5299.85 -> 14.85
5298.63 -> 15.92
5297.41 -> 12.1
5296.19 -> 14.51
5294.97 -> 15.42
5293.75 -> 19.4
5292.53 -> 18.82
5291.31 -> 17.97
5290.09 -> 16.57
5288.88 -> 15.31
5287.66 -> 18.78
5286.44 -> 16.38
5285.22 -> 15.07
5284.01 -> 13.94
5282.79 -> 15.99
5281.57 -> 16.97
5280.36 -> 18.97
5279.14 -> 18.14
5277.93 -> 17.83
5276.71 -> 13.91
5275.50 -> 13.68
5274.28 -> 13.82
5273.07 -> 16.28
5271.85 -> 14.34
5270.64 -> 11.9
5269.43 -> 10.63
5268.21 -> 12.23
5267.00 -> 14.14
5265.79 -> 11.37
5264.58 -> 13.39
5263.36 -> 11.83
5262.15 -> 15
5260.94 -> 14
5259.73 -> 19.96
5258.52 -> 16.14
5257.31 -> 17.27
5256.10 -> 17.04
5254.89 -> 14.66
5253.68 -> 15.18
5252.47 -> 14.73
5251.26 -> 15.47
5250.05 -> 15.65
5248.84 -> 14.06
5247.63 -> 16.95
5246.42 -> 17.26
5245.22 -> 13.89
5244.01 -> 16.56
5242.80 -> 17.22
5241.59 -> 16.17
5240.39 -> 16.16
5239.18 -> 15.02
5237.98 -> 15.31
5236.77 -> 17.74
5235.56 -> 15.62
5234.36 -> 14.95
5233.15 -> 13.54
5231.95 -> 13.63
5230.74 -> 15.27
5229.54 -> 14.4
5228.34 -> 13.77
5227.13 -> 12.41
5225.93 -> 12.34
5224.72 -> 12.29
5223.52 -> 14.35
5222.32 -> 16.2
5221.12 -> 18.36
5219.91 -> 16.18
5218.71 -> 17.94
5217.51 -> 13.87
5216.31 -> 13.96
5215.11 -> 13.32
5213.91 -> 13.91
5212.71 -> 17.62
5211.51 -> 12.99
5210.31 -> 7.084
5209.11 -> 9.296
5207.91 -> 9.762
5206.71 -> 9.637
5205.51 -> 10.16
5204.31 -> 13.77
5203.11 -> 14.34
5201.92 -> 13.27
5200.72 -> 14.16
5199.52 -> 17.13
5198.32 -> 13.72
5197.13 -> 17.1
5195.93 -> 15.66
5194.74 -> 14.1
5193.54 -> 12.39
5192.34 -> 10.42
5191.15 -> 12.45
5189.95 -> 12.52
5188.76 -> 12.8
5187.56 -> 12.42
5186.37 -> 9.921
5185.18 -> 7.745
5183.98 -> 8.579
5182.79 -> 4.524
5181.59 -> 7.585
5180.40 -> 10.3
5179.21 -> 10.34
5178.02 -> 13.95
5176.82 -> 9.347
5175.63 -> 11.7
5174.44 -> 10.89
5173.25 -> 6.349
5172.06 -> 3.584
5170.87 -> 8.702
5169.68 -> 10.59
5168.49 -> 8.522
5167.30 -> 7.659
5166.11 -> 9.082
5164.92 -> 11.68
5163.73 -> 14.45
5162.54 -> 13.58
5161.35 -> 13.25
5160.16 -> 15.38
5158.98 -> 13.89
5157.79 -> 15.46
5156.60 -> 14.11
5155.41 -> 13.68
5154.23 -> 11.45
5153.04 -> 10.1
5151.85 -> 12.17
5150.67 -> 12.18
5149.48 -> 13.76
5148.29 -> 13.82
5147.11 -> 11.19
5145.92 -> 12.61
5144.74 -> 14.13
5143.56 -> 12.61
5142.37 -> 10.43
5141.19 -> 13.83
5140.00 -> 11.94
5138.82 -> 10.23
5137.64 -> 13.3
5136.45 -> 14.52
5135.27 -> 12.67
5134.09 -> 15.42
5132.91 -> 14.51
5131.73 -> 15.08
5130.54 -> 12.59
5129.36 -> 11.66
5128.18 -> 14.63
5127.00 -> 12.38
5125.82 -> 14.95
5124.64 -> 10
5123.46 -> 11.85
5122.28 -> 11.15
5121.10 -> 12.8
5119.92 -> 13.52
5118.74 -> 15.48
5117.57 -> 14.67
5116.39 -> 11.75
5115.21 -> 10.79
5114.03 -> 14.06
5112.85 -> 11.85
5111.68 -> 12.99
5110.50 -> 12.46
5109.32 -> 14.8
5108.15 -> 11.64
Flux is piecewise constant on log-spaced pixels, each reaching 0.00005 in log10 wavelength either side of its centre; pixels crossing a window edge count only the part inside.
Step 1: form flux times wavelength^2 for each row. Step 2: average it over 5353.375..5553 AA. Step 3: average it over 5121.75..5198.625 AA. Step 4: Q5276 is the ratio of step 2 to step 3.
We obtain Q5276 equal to 1.53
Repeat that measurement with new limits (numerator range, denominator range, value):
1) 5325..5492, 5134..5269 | 1.32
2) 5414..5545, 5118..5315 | 1.32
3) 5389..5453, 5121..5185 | 1.54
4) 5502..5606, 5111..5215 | 1.57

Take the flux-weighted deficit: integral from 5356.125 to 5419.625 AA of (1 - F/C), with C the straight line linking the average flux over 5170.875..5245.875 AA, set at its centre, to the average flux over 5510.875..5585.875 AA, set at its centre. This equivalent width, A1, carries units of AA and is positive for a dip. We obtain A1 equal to -3.8 AA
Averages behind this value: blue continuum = 12.9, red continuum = 16.8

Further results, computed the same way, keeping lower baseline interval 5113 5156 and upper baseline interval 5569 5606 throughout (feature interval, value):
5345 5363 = -3.43 AA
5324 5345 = -2.17 AA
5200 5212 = 1.60 AA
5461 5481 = -1.12 AA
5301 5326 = -4.04 AA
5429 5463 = -4.14 AA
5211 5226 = -1.84 AA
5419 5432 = -1.81 AA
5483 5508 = -2.18 AA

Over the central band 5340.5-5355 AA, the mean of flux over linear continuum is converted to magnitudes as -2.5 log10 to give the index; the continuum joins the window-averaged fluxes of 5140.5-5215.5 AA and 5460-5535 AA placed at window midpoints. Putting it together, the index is -0.19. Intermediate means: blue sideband 11.8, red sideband 16.3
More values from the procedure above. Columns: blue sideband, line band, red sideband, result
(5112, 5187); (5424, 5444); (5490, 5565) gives -0.11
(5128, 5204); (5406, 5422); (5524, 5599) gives -0.09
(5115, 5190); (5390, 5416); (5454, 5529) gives -0.03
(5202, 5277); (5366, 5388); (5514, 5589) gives -0.02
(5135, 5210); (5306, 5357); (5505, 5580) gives -0.16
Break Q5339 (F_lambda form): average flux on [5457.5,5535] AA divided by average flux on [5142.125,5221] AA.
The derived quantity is 1.4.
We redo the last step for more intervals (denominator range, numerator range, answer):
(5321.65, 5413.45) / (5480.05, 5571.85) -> 1.05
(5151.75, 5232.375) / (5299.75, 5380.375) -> 1.30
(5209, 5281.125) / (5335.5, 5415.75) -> 1.08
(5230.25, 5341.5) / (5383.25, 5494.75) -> 1.04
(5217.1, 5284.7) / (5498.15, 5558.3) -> 1.12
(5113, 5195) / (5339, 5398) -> 1.35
